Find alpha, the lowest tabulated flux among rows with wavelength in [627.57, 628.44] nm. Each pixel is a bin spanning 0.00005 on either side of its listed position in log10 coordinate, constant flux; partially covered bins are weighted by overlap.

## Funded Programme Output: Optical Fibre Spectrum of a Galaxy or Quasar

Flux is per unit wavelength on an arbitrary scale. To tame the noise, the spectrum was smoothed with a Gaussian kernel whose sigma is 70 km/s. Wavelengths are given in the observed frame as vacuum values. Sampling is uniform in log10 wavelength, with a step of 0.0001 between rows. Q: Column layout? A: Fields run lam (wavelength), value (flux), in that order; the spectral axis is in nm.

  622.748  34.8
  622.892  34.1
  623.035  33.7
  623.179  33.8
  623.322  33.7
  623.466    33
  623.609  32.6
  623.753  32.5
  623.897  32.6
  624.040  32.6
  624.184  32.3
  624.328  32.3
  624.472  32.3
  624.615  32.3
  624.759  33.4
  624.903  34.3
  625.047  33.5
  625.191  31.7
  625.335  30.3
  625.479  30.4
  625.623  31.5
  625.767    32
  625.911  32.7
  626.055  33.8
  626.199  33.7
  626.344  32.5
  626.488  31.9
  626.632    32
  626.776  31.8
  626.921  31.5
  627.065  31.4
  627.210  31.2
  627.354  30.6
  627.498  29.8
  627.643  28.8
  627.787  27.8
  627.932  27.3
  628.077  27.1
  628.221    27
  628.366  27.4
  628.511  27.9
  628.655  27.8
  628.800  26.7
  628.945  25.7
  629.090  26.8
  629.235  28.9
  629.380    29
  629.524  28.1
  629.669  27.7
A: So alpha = 27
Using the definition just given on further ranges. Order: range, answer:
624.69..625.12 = 33.4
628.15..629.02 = 25.7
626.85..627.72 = 28.8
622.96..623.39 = 33.7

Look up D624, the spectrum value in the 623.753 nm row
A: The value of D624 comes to 32.5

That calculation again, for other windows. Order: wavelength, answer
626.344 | 32.5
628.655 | 27.8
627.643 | 28.8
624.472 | 32.3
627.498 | 29.8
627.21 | 31.2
